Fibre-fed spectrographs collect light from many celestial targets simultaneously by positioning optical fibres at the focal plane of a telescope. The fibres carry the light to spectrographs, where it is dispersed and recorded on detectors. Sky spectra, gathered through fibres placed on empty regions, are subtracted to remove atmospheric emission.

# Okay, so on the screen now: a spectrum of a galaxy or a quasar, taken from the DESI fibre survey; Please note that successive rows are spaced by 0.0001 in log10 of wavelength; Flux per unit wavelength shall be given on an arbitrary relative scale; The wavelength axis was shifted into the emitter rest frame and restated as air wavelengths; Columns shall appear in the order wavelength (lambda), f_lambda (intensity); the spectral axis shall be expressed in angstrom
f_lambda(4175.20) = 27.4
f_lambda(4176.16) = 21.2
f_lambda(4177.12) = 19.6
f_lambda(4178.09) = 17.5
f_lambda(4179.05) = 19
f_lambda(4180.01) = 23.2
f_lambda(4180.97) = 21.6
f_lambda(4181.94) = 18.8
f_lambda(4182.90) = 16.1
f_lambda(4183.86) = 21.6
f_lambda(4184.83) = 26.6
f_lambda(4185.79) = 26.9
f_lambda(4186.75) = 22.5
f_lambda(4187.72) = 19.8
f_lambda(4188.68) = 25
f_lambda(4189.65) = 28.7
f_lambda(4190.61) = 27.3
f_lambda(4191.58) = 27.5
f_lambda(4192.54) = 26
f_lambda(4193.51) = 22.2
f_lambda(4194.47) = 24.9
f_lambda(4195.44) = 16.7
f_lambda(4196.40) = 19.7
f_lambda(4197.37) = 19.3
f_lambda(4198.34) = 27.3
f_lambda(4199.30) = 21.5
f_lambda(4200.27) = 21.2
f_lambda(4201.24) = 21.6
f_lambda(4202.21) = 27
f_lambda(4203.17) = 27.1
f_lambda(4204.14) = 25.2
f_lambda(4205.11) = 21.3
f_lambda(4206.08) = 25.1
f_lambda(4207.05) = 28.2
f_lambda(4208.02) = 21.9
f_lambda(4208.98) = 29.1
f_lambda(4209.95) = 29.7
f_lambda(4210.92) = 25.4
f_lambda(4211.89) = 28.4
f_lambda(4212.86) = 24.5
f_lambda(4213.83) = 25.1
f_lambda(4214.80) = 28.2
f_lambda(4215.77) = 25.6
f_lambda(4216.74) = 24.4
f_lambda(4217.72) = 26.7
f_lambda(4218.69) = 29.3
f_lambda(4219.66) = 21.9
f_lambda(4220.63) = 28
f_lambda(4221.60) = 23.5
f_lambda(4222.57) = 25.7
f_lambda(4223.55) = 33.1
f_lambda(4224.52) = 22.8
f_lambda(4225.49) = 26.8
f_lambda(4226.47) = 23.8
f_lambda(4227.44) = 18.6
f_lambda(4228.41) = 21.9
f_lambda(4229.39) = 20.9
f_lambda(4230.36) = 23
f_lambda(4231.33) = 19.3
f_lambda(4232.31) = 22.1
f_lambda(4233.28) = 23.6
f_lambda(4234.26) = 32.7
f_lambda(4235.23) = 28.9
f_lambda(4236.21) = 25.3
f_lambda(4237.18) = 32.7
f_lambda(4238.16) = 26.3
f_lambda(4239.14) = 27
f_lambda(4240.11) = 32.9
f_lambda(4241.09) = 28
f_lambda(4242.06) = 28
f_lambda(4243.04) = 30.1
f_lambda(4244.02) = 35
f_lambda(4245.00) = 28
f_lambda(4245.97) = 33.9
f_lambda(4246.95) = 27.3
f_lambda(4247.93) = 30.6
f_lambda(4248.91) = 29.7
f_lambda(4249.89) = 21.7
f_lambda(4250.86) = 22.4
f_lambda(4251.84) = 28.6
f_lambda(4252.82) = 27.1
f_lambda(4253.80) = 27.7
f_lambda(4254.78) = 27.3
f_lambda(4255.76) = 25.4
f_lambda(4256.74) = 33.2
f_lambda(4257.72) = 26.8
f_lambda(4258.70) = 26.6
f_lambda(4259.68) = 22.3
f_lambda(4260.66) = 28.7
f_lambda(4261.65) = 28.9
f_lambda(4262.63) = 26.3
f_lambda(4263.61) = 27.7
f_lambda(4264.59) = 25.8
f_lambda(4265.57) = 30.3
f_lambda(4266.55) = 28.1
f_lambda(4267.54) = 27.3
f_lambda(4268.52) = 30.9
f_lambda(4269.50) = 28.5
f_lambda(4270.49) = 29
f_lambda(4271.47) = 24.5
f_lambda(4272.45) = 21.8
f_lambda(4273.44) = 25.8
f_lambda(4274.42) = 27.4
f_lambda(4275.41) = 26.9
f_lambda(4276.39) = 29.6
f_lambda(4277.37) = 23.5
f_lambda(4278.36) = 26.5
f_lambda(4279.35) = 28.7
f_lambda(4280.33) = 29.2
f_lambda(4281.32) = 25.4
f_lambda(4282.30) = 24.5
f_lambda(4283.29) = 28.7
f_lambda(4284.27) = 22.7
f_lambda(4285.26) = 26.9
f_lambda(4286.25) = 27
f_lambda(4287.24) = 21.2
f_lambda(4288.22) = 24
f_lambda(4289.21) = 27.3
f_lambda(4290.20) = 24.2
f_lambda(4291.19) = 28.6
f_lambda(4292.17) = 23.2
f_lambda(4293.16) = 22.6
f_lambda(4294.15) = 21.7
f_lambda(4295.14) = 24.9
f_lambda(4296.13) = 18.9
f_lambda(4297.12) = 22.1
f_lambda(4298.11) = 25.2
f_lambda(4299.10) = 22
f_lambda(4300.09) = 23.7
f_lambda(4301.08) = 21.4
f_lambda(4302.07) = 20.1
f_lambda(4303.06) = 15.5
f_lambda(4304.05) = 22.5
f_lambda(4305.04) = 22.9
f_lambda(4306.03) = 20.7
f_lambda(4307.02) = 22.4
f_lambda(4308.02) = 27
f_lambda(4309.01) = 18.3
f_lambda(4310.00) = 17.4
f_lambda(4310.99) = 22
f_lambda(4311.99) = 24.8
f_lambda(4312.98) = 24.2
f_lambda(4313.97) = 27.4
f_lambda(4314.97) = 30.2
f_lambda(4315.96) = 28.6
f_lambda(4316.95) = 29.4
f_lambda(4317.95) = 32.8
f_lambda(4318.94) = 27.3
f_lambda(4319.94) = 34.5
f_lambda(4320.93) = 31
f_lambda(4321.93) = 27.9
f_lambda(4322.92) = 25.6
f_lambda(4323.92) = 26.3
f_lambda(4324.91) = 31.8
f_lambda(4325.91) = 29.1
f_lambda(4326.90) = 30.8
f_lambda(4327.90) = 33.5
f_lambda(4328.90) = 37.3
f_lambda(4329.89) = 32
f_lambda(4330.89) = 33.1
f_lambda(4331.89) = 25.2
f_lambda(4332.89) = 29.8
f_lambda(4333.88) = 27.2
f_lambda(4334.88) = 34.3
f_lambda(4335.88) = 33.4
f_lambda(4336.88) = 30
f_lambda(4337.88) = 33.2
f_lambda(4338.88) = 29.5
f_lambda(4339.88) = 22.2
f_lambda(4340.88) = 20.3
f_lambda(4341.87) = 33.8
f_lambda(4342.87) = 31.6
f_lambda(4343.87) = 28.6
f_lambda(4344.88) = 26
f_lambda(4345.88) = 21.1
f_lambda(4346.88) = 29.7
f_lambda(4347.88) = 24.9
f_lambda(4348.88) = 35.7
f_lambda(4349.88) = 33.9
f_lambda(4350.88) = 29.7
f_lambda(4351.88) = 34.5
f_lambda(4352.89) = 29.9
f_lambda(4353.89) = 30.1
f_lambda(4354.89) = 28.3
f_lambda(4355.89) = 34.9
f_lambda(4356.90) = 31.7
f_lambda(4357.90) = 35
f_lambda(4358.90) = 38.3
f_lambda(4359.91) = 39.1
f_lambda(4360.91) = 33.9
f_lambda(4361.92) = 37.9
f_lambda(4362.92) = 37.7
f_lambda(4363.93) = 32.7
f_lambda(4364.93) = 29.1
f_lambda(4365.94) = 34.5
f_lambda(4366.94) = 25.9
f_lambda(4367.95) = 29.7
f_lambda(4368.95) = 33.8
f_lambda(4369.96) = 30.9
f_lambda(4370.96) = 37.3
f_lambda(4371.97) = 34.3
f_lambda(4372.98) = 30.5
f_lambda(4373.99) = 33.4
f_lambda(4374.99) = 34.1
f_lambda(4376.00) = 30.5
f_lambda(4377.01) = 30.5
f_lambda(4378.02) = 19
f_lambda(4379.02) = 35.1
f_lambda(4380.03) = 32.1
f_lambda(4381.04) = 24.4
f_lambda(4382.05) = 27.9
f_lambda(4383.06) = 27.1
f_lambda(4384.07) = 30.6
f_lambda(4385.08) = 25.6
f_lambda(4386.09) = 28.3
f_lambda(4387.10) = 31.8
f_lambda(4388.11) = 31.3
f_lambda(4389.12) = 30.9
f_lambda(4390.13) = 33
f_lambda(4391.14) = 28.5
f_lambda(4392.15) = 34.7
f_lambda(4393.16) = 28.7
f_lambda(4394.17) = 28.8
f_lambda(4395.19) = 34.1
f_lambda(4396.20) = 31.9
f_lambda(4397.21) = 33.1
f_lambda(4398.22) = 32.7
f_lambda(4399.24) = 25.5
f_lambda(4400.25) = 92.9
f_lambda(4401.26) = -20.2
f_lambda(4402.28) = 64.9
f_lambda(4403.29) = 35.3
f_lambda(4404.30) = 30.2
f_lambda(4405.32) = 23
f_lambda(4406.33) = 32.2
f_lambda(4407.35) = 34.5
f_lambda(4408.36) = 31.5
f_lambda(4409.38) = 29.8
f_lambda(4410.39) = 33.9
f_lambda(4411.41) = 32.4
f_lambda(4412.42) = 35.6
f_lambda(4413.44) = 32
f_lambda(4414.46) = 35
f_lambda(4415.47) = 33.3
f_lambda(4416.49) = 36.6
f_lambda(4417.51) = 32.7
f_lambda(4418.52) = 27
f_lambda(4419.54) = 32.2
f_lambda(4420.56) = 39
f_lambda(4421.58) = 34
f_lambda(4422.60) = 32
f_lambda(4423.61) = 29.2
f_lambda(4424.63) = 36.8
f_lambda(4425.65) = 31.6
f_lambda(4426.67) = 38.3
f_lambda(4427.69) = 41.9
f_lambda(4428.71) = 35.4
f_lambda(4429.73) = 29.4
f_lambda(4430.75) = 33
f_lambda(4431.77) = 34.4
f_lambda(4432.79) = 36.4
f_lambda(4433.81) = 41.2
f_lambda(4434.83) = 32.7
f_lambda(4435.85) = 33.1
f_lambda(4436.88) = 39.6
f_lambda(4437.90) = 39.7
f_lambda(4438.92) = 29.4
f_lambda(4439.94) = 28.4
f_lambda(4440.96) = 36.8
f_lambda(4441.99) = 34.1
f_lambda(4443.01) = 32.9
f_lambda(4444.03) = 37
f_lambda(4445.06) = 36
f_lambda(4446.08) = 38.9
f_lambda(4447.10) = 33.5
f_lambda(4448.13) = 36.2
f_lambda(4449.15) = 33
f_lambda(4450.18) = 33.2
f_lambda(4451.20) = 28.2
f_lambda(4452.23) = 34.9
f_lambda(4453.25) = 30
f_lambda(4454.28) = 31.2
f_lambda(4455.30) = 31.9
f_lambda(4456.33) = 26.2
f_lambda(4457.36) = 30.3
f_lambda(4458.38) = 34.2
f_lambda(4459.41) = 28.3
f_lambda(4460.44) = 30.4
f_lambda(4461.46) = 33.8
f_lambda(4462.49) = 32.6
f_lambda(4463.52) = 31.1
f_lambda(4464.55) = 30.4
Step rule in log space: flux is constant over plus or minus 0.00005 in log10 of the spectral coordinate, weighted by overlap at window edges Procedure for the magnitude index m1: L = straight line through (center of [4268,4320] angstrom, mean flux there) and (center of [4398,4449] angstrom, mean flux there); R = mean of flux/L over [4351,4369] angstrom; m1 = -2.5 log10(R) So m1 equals -0.11 mag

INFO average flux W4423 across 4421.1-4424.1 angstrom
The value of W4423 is 31.8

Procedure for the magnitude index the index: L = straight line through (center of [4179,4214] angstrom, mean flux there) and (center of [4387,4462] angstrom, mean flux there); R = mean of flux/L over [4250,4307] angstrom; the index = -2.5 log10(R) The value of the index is 0.08 mag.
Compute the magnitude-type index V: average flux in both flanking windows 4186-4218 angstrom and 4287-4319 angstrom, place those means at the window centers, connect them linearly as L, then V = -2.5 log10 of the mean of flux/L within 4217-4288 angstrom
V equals -0.11 mag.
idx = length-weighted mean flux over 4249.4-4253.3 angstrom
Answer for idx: 25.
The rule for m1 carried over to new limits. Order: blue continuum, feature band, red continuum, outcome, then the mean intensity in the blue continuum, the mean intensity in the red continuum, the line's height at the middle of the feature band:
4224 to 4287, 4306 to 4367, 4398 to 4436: 0.031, 26.8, 34.3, 30.6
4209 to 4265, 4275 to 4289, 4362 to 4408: 0.090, 26.8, 31.9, 28.3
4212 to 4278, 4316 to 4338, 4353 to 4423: -0.021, 26.8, 32.4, 30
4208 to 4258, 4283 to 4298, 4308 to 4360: 0.169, 26.8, 29.5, 28.3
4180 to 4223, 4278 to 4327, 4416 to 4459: 0.133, 24.4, 33.9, 28.4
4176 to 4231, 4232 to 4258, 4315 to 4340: -0.088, 24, 30.4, 26.1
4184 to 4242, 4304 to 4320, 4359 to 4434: 0.162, 25.2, 32.8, 29.3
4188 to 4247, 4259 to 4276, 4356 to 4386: 0.025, 25.7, 31.8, 27.7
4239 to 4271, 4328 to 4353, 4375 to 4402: -0.004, 28.2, 30.7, 29.8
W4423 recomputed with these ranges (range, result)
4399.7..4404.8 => 40.6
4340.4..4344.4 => 28.6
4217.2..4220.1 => 26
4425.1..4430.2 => 35.4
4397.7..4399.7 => 29.1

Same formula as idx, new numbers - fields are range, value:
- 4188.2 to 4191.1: 27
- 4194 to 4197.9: 20.2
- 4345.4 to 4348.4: 25.4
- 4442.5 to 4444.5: 35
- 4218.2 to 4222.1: 25.7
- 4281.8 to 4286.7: 26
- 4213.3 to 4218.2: 25.9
